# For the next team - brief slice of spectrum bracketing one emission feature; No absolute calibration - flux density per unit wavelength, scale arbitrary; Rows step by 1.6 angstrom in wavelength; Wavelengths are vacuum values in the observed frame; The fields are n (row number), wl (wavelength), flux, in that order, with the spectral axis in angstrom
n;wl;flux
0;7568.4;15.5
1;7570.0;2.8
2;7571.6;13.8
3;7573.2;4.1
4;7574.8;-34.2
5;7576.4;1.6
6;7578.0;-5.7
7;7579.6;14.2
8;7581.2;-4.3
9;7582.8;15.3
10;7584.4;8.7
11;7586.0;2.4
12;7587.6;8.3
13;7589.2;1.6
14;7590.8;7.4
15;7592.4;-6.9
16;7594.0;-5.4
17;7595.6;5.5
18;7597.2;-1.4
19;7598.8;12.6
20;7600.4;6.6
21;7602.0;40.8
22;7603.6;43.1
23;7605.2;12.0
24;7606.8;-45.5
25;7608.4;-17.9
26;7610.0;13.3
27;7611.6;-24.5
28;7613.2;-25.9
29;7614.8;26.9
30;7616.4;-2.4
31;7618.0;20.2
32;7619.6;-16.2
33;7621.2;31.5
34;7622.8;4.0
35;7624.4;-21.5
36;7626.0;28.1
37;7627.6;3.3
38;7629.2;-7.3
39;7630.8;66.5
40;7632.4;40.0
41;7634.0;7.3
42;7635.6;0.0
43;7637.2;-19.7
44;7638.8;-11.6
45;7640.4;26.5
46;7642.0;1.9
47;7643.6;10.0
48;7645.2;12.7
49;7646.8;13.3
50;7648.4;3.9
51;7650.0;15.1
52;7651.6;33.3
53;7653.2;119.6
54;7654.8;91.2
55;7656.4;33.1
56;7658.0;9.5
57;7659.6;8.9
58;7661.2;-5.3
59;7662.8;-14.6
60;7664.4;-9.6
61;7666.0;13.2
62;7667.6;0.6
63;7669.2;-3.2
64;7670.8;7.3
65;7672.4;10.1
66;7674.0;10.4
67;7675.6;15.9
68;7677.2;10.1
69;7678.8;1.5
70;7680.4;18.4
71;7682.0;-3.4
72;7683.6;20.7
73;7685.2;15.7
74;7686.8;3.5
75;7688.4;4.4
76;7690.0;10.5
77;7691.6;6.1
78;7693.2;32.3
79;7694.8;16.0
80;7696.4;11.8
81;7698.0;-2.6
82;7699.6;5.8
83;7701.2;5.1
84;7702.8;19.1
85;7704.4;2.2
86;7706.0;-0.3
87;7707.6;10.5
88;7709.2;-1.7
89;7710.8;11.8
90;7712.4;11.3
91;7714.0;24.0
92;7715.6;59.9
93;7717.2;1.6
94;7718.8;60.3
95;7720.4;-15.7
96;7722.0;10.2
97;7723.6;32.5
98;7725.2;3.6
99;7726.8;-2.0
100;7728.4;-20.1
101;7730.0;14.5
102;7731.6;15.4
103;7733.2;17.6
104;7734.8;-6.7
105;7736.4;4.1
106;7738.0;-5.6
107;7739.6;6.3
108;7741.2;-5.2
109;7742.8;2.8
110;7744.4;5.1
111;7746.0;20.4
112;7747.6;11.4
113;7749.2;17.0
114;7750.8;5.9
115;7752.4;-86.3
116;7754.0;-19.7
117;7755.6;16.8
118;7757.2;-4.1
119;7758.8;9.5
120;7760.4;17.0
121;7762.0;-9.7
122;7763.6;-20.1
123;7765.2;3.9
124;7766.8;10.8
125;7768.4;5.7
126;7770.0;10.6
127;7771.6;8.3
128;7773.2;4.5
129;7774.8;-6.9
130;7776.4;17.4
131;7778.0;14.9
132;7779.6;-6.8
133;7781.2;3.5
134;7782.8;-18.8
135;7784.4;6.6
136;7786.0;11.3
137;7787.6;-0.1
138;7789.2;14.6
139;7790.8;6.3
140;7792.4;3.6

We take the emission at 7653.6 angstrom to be Hgamma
